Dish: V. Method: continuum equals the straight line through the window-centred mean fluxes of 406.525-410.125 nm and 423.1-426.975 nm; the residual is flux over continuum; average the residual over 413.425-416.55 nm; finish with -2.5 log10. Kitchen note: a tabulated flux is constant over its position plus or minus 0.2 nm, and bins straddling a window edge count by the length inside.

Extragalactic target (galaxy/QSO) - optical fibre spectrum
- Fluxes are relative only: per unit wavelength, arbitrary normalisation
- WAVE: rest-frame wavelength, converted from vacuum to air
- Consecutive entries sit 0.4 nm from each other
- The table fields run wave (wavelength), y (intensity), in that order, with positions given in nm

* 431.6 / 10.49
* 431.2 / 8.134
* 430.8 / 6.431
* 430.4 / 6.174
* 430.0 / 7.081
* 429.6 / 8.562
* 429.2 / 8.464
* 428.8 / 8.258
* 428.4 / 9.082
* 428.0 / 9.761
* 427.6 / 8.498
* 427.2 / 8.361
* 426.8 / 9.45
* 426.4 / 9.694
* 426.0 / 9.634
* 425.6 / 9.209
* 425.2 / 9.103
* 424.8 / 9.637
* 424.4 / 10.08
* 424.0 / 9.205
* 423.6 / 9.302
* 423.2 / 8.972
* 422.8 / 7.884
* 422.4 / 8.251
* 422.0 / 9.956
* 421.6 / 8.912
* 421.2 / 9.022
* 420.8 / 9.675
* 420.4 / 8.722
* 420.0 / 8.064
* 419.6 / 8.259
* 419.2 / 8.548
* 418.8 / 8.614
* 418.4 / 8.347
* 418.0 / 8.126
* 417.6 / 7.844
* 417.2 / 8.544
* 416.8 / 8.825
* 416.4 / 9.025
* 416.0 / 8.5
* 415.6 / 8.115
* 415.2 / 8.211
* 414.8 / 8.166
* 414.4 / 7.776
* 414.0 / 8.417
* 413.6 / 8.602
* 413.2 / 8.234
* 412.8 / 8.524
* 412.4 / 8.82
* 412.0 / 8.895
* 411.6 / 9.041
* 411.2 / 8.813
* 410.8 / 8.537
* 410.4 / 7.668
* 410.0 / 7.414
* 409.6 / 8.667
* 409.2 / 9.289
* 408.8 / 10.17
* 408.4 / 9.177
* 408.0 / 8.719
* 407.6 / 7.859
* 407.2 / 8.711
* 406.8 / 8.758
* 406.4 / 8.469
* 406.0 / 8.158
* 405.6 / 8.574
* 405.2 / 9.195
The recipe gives 0.09 mag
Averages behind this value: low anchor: 8.77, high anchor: 9.44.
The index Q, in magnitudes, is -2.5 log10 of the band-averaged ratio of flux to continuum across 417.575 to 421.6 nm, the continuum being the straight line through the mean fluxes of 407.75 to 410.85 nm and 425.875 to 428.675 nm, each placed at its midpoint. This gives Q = 0.05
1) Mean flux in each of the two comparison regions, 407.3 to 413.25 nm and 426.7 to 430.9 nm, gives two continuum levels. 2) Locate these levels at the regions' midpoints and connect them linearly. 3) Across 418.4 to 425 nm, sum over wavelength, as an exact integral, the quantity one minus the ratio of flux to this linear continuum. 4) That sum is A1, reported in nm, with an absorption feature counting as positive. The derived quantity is -0.430 nm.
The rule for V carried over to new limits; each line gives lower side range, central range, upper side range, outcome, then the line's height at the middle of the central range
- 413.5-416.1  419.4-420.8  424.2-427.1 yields 0.040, 8.85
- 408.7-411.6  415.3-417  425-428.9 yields 0.027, 8.8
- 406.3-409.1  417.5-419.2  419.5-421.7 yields 0.065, 8.81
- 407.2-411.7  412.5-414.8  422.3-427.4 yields 0.060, 8.8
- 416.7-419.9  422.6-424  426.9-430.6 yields -0.059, 8.32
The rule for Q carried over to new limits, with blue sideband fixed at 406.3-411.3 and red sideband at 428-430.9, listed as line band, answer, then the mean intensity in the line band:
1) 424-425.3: -0.19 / 9.58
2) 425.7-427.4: -0.16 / 9.28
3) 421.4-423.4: -0.08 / 8.79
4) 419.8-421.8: -0.08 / 8.88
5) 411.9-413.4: -0.01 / 8.6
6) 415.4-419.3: -0.01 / 8.45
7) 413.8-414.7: 0.04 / 8.1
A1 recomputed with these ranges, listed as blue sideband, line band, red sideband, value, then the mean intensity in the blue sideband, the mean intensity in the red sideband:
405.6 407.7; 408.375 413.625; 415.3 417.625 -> -0.14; 8.43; 8.51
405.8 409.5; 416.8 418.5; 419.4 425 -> 0.13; 8.81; 9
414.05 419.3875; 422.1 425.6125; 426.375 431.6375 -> -0.31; 8.36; 8.36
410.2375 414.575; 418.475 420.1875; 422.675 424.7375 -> 0.10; 8.5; 9.17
